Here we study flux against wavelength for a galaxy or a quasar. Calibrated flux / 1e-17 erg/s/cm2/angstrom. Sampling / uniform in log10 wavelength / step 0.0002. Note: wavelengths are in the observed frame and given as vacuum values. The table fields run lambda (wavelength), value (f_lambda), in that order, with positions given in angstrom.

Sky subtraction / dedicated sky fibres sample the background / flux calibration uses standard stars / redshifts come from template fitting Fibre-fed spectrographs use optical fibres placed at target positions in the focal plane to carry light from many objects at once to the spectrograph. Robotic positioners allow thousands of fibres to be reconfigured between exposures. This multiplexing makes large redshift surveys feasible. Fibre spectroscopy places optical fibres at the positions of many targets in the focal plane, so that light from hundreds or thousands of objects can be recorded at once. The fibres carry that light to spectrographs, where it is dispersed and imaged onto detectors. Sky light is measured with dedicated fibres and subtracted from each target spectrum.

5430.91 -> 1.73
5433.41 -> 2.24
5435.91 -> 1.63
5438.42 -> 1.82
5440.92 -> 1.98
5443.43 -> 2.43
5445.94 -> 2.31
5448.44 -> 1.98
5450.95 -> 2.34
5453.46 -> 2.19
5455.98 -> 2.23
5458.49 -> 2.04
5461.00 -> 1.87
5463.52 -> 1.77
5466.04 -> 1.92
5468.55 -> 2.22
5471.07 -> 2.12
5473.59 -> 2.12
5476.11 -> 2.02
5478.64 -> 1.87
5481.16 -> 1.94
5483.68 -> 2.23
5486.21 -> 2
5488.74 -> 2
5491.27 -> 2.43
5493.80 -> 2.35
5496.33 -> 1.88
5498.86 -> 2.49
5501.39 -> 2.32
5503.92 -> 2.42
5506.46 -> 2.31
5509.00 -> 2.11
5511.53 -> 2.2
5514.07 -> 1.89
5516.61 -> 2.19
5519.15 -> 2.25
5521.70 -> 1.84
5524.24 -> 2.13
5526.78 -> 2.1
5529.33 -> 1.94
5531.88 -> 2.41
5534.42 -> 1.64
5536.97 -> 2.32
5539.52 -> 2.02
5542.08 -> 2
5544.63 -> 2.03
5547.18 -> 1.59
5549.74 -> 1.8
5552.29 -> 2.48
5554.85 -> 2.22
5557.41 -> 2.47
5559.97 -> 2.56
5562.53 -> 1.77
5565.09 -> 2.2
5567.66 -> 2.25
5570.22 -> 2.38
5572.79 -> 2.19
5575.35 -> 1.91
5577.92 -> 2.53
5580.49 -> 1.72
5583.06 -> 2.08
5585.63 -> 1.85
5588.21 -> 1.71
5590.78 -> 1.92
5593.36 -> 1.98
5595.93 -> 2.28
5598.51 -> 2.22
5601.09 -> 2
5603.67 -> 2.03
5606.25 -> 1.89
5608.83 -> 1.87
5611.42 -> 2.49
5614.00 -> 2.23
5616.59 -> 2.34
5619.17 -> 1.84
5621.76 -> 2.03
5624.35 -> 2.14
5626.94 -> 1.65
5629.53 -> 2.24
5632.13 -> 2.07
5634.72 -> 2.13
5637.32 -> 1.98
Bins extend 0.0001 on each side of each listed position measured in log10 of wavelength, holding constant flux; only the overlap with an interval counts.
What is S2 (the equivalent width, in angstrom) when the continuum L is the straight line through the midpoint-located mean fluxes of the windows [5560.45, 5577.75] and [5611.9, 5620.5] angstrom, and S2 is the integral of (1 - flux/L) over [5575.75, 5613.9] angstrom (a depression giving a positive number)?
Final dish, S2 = 2.2 angstrom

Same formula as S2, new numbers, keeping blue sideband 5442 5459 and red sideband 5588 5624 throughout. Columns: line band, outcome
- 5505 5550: 2.1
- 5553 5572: -1.4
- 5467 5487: 1.2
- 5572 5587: 0.4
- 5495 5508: -0.6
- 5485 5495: -0.1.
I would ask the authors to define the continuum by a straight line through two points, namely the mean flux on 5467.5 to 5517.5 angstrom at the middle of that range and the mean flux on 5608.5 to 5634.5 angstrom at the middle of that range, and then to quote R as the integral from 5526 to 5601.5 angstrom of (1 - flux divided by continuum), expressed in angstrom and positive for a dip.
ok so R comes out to 1.3 angstrom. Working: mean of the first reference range 2.16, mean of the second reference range 2.1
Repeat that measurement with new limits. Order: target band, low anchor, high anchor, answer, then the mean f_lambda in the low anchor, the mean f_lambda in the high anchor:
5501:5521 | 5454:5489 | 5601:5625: -1.47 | 2.03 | 2.09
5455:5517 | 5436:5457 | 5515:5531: -0.41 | 2.13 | 2.08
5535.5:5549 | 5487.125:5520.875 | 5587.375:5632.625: 1.10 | 2.21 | 2.05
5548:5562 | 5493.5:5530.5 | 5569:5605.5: -1.04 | 2.16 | 2.05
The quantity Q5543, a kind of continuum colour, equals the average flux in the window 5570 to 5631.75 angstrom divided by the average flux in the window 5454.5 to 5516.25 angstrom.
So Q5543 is 1.0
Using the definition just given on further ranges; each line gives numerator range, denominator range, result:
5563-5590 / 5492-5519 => 0.93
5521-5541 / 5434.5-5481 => 1.00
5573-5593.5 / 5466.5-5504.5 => 0.92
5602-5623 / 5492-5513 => 0.92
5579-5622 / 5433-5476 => 0.98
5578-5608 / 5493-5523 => 0.91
